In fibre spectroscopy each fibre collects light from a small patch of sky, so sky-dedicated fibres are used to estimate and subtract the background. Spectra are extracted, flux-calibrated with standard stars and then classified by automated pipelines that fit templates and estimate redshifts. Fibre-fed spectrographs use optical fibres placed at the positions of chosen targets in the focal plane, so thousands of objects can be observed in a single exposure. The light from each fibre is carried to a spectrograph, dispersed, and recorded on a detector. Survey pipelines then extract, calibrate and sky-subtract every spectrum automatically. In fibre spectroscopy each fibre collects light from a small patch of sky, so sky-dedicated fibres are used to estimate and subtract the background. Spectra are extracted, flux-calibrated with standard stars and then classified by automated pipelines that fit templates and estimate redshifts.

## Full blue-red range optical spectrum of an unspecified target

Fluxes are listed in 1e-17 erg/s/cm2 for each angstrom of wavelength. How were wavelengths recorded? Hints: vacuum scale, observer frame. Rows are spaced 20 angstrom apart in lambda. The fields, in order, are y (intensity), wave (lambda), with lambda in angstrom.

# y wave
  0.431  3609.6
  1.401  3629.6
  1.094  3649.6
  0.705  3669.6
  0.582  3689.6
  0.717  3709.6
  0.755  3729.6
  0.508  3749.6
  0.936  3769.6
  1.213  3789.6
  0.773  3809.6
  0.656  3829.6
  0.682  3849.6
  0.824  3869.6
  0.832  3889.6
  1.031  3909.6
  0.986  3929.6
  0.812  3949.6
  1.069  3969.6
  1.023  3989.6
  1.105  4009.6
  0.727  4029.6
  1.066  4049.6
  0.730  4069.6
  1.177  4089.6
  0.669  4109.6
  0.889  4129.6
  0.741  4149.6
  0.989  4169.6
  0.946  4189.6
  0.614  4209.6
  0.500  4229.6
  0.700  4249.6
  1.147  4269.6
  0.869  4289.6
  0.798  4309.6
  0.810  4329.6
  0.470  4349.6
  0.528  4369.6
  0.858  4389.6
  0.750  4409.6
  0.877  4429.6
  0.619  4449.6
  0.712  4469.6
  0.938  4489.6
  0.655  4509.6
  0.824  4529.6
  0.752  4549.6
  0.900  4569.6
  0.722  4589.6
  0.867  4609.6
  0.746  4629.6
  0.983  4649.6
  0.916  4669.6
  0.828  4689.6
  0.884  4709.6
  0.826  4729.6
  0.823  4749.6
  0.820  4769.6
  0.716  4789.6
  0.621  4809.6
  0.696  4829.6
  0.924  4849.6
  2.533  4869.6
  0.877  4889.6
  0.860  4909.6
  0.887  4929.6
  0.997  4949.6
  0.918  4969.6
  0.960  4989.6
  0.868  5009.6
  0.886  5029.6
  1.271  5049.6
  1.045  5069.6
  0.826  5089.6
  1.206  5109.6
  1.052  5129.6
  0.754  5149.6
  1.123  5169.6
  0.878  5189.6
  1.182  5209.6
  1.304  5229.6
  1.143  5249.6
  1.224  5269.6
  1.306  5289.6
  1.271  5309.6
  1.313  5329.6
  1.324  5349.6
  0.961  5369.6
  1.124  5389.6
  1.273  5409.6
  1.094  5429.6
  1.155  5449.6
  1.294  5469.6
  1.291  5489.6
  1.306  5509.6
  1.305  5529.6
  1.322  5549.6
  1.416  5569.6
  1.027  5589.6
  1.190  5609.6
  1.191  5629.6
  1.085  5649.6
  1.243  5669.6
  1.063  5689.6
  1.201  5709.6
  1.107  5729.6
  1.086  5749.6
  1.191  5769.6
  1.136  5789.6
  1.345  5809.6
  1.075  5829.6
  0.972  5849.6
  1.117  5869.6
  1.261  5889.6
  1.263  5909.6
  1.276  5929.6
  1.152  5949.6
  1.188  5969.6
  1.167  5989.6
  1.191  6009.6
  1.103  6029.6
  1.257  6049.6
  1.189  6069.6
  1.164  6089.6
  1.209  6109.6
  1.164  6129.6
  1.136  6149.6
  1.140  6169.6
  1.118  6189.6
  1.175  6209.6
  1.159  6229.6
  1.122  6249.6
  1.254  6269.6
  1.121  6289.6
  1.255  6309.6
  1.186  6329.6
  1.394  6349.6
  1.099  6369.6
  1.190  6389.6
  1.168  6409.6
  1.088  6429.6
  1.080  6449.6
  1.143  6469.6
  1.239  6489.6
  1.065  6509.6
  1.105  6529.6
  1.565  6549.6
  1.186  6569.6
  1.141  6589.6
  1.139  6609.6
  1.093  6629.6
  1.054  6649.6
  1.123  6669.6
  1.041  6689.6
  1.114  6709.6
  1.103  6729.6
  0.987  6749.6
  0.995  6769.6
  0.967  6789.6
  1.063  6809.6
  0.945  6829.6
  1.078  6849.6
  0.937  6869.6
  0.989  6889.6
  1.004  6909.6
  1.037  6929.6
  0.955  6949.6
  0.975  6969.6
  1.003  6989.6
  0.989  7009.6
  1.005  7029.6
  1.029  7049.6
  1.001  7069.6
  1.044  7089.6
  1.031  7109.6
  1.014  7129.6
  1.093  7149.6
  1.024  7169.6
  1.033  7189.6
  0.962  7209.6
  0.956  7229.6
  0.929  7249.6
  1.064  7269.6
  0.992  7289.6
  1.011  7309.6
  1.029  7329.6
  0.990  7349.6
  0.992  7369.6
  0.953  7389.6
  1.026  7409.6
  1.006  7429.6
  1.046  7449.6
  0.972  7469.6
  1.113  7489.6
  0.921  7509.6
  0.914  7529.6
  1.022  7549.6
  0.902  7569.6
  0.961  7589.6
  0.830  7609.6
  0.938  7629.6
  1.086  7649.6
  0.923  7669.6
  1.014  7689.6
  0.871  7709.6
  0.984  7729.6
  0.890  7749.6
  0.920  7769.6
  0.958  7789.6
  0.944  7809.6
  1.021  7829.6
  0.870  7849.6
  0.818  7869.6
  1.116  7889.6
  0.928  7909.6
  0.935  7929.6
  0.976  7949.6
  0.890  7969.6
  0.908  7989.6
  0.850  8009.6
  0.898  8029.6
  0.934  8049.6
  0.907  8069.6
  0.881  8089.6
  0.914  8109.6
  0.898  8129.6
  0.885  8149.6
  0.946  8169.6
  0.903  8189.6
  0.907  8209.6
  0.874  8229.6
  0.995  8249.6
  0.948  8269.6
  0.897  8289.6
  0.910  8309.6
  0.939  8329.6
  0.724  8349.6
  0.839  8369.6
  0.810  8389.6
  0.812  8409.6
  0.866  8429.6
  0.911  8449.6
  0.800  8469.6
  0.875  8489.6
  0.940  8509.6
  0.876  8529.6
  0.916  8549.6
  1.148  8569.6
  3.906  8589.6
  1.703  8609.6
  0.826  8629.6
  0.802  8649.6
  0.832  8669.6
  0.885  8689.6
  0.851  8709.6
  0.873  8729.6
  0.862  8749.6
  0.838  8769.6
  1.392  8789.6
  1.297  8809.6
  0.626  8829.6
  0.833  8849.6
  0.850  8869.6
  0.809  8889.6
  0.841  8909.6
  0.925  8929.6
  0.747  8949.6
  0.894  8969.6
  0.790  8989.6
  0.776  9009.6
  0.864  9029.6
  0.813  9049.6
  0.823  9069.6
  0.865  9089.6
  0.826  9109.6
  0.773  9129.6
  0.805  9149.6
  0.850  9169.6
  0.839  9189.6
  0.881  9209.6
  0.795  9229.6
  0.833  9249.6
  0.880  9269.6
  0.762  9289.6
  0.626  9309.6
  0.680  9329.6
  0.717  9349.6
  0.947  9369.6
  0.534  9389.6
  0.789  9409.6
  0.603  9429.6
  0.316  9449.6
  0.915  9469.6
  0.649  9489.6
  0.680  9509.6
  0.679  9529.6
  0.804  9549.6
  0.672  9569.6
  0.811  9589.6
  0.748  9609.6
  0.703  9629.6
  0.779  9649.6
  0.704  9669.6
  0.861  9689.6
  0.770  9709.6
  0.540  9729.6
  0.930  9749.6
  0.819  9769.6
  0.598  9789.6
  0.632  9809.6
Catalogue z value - 0.308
